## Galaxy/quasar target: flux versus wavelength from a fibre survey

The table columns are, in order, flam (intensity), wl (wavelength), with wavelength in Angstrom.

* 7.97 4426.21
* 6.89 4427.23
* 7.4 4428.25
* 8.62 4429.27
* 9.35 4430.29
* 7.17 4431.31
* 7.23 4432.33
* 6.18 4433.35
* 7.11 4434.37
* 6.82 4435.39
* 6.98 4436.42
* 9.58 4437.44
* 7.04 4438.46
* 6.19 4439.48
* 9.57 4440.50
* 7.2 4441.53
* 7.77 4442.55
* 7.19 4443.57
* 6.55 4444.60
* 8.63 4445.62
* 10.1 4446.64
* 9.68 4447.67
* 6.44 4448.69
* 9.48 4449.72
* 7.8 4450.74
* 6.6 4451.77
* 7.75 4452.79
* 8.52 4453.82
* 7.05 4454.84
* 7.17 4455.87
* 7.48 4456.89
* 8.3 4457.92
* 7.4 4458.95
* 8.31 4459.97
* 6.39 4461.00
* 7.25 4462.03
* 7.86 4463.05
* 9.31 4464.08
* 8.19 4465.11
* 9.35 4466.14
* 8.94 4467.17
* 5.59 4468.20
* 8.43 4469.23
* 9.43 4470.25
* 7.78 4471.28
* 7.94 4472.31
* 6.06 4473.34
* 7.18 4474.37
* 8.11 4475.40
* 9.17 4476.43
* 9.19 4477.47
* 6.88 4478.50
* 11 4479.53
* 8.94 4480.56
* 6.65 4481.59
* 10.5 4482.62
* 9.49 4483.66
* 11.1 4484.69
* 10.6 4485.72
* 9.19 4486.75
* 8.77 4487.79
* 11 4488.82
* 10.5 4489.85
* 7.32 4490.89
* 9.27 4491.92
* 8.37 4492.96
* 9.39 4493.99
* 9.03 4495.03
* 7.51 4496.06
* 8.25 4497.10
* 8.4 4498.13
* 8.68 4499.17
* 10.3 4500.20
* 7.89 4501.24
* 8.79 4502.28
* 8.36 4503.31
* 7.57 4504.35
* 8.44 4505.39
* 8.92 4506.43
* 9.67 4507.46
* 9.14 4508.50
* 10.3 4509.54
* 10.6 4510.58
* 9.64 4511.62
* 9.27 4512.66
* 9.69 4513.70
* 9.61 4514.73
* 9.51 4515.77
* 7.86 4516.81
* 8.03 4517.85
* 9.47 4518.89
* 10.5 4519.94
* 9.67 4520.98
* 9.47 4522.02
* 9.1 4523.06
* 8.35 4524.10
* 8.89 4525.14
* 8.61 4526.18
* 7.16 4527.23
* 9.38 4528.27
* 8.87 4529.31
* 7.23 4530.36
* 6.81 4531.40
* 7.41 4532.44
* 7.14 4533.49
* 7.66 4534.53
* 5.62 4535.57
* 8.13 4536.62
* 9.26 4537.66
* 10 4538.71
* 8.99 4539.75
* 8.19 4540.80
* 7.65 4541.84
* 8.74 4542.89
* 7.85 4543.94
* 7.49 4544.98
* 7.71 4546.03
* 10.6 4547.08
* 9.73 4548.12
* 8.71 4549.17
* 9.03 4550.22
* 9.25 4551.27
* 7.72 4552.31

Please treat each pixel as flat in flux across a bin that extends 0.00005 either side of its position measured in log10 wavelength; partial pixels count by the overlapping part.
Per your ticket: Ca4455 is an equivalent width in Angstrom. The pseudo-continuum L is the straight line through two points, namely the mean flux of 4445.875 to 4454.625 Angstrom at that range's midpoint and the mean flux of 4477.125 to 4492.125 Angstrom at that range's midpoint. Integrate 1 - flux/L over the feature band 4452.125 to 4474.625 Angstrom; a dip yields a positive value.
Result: 2.28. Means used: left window 8.27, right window 9.37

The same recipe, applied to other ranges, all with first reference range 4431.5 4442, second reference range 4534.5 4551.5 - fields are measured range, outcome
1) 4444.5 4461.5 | -0.77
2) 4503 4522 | -2.46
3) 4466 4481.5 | -0.83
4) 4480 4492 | -2.35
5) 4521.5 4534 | 0.22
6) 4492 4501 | -0.81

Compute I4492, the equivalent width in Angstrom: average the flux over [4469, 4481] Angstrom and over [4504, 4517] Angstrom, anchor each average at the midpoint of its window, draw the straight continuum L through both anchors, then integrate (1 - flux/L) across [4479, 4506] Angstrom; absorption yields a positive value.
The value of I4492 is -0.8 Angstrom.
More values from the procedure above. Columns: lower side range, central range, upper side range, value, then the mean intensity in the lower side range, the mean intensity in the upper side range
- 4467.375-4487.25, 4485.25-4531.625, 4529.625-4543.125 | -4.17 Angstrom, 8.6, 7.91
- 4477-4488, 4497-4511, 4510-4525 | 0.55 Angstrom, 9.32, 9.33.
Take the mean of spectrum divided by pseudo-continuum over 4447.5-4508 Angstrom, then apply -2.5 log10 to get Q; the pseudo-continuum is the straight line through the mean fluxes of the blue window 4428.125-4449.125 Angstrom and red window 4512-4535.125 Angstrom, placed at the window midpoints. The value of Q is -0.04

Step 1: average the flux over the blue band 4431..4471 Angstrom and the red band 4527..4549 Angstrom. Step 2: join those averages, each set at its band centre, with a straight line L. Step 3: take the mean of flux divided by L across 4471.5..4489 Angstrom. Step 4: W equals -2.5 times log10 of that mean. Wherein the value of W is -0.12 mag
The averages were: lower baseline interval 7.8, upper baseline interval 8.2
